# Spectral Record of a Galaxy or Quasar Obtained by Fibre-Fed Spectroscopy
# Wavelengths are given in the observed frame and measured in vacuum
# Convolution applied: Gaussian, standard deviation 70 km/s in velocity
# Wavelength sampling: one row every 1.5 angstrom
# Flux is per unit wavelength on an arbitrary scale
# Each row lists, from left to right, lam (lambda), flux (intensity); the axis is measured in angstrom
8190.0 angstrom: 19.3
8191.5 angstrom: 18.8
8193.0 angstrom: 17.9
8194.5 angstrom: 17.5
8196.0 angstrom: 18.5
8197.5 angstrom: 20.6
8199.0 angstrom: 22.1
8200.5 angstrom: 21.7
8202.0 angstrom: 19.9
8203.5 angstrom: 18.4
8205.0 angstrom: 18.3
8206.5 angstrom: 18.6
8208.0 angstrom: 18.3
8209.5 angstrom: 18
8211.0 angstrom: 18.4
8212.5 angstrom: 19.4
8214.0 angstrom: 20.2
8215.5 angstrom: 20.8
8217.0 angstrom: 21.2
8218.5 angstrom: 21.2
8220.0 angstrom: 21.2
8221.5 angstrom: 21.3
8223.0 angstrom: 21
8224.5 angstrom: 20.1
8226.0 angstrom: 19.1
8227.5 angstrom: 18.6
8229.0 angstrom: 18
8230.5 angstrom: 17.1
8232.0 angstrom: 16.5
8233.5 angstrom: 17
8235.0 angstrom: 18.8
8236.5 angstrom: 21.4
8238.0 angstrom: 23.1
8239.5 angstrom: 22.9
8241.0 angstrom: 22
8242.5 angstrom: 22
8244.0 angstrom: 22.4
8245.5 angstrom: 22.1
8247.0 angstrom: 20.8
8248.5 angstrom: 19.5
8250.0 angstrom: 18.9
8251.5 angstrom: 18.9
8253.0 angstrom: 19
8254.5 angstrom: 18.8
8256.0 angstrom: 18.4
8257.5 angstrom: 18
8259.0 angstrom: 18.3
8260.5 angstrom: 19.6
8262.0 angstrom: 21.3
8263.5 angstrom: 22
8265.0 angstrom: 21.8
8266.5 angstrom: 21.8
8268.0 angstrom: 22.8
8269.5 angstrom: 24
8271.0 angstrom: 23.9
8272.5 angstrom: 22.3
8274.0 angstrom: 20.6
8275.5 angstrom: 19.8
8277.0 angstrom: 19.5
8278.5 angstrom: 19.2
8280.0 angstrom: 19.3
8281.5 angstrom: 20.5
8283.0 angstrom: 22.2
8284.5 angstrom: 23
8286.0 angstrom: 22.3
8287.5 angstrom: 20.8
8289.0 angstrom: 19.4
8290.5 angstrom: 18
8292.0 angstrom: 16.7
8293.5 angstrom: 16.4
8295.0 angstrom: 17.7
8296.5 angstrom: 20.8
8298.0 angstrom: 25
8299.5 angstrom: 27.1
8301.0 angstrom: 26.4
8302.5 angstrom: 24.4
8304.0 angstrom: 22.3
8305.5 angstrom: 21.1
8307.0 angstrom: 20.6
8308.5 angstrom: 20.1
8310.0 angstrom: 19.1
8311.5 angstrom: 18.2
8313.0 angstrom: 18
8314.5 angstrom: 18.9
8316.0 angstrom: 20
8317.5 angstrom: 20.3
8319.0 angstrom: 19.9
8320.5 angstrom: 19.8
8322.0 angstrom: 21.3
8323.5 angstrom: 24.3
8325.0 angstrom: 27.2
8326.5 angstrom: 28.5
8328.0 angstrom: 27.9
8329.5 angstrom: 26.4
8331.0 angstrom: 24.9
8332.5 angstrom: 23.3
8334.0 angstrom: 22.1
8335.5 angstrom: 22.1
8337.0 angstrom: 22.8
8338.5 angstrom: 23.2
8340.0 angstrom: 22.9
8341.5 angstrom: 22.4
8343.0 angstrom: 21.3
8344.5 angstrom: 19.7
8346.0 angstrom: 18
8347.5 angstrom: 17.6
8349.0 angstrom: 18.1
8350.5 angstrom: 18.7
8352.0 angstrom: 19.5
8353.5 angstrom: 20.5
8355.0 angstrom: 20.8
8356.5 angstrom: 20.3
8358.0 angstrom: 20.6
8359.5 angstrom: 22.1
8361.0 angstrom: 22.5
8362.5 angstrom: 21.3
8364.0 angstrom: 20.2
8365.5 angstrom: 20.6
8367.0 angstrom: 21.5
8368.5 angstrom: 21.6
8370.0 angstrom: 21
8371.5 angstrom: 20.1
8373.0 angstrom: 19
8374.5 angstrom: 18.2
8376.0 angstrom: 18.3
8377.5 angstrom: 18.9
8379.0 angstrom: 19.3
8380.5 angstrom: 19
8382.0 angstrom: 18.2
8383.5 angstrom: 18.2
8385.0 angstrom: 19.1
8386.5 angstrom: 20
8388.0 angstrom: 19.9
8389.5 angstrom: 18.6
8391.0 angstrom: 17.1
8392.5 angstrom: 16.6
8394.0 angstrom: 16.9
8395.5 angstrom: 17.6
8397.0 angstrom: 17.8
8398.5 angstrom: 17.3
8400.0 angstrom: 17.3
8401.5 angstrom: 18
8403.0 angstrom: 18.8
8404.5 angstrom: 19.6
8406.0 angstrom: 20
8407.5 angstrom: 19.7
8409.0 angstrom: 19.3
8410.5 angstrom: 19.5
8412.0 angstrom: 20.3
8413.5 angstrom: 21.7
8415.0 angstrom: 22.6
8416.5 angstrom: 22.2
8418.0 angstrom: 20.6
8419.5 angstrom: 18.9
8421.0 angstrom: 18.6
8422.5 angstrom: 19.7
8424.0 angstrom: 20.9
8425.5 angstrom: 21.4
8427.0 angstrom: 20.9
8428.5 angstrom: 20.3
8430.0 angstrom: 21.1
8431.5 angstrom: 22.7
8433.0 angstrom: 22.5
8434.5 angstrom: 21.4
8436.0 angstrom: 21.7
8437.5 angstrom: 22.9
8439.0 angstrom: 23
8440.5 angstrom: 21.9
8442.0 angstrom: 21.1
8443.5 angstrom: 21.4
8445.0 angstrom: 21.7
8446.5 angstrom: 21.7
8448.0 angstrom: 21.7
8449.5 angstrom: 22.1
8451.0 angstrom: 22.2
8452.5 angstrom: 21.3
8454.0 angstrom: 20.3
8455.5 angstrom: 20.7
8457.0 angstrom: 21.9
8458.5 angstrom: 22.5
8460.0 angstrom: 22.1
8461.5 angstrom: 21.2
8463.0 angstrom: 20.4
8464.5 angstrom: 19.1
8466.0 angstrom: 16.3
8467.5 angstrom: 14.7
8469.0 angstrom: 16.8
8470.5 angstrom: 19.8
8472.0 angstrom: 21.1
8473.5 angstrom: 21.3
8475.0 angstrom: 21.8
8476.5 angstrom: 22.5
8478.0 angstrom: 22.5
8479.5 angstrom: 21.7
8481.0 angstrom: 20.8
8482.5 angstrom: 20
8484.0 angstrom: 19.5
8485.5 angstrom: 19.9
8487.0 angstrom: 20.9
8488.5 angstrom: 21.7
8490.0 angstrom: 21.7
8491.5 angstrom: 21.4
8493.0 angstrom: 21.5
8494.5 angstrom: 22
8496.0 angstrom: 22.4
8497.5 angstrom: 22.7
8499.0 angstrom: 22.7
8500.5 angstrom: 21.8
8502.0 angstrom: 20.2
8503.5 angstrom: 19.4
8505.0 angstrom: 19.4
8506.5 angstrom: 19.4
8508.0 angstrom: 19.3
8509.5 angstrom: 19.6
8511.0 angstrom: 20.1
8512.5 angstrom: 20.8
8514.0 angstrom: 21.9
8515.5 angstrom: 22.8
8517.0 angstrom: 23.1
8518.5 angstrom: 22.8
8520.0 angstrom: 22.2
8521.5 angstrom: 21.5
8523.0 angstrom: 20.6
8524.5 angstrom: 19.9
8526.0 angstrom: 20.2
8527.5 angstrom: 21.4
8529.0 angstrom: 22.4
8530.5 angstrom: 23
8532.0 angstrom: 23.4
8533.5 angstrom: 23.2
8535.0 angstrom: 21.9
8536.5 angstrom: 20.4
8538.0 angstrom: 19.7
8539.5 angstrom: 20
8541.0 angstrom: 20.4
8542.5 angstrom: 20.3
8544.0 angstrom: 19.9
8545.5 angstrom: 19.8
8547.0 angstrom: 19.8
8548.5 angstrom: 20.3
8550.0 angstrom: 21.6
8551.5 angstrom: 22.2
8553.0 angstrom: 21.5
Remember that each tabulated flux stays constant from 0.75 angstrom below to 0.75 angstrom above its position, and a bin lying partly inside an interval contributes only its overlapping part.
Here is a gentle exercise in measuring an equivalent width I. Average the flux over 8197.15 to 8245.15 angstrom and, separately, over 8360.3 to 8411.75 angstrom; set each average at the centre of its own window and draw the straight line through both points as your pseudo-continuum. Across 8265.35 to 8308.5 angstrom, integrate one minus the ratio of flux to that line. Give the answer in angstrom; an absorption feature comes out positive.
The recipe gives -3.7 angstrom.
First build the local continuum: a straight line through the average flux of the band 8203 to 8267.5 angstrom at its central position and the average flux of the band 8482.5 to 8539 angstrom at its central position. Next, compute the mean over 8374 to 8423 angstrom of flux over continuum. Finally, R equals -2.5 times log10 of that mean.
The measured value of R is 0.09 mag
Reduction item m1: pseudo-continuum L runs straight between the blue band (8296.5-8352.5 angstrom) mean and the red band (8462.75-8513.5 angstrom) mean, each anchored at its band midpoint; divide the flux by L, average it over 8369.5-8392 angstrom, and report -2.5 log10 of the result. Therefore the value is 0.14 mag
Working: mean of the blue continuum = 22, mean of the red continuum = 20.5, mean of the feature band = 18.9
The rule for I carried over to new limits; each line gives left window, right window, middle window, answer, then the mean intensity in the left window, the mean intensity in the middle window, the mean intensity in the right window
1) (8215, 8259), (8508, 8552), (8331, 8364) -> -0.96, 20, 21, 21.2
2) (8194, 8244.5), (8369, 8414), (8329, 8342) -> -2.80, 19.9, 23.3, 18.8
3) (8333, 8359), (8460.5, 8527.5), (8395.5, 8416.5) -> 1.29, 20.7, 19.4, 20.7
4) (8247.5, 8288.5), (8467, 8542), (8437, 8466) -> -0.64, 20.6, 21.4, 21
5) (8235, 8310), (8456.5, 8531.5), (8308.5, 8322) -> 0.98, 21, 19.4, 20.9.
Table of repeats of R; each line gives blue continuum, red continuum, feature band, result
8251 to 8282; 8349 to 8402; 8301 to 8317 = -0.03 mag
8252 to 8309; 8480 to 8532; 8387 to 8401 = 0.19 mag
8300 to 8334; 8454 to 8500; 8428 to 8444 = -0.03 mag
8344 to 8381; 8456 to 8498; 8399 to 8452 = -0.02 mag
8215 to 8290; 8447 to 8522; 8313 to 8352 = -0.07 mag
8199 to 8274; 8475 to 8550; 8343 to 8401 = 0.07 mag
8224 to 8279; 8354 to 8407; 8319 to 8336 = -0.22 mag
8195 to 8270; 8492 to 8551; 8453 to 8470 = 0.07 mag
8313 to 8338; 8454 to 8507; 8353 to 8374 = 0.08 mag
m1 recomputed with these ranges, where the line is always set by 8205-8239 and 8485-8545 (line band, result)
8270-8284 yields -0.06 mag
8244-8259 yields 0.01 mag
